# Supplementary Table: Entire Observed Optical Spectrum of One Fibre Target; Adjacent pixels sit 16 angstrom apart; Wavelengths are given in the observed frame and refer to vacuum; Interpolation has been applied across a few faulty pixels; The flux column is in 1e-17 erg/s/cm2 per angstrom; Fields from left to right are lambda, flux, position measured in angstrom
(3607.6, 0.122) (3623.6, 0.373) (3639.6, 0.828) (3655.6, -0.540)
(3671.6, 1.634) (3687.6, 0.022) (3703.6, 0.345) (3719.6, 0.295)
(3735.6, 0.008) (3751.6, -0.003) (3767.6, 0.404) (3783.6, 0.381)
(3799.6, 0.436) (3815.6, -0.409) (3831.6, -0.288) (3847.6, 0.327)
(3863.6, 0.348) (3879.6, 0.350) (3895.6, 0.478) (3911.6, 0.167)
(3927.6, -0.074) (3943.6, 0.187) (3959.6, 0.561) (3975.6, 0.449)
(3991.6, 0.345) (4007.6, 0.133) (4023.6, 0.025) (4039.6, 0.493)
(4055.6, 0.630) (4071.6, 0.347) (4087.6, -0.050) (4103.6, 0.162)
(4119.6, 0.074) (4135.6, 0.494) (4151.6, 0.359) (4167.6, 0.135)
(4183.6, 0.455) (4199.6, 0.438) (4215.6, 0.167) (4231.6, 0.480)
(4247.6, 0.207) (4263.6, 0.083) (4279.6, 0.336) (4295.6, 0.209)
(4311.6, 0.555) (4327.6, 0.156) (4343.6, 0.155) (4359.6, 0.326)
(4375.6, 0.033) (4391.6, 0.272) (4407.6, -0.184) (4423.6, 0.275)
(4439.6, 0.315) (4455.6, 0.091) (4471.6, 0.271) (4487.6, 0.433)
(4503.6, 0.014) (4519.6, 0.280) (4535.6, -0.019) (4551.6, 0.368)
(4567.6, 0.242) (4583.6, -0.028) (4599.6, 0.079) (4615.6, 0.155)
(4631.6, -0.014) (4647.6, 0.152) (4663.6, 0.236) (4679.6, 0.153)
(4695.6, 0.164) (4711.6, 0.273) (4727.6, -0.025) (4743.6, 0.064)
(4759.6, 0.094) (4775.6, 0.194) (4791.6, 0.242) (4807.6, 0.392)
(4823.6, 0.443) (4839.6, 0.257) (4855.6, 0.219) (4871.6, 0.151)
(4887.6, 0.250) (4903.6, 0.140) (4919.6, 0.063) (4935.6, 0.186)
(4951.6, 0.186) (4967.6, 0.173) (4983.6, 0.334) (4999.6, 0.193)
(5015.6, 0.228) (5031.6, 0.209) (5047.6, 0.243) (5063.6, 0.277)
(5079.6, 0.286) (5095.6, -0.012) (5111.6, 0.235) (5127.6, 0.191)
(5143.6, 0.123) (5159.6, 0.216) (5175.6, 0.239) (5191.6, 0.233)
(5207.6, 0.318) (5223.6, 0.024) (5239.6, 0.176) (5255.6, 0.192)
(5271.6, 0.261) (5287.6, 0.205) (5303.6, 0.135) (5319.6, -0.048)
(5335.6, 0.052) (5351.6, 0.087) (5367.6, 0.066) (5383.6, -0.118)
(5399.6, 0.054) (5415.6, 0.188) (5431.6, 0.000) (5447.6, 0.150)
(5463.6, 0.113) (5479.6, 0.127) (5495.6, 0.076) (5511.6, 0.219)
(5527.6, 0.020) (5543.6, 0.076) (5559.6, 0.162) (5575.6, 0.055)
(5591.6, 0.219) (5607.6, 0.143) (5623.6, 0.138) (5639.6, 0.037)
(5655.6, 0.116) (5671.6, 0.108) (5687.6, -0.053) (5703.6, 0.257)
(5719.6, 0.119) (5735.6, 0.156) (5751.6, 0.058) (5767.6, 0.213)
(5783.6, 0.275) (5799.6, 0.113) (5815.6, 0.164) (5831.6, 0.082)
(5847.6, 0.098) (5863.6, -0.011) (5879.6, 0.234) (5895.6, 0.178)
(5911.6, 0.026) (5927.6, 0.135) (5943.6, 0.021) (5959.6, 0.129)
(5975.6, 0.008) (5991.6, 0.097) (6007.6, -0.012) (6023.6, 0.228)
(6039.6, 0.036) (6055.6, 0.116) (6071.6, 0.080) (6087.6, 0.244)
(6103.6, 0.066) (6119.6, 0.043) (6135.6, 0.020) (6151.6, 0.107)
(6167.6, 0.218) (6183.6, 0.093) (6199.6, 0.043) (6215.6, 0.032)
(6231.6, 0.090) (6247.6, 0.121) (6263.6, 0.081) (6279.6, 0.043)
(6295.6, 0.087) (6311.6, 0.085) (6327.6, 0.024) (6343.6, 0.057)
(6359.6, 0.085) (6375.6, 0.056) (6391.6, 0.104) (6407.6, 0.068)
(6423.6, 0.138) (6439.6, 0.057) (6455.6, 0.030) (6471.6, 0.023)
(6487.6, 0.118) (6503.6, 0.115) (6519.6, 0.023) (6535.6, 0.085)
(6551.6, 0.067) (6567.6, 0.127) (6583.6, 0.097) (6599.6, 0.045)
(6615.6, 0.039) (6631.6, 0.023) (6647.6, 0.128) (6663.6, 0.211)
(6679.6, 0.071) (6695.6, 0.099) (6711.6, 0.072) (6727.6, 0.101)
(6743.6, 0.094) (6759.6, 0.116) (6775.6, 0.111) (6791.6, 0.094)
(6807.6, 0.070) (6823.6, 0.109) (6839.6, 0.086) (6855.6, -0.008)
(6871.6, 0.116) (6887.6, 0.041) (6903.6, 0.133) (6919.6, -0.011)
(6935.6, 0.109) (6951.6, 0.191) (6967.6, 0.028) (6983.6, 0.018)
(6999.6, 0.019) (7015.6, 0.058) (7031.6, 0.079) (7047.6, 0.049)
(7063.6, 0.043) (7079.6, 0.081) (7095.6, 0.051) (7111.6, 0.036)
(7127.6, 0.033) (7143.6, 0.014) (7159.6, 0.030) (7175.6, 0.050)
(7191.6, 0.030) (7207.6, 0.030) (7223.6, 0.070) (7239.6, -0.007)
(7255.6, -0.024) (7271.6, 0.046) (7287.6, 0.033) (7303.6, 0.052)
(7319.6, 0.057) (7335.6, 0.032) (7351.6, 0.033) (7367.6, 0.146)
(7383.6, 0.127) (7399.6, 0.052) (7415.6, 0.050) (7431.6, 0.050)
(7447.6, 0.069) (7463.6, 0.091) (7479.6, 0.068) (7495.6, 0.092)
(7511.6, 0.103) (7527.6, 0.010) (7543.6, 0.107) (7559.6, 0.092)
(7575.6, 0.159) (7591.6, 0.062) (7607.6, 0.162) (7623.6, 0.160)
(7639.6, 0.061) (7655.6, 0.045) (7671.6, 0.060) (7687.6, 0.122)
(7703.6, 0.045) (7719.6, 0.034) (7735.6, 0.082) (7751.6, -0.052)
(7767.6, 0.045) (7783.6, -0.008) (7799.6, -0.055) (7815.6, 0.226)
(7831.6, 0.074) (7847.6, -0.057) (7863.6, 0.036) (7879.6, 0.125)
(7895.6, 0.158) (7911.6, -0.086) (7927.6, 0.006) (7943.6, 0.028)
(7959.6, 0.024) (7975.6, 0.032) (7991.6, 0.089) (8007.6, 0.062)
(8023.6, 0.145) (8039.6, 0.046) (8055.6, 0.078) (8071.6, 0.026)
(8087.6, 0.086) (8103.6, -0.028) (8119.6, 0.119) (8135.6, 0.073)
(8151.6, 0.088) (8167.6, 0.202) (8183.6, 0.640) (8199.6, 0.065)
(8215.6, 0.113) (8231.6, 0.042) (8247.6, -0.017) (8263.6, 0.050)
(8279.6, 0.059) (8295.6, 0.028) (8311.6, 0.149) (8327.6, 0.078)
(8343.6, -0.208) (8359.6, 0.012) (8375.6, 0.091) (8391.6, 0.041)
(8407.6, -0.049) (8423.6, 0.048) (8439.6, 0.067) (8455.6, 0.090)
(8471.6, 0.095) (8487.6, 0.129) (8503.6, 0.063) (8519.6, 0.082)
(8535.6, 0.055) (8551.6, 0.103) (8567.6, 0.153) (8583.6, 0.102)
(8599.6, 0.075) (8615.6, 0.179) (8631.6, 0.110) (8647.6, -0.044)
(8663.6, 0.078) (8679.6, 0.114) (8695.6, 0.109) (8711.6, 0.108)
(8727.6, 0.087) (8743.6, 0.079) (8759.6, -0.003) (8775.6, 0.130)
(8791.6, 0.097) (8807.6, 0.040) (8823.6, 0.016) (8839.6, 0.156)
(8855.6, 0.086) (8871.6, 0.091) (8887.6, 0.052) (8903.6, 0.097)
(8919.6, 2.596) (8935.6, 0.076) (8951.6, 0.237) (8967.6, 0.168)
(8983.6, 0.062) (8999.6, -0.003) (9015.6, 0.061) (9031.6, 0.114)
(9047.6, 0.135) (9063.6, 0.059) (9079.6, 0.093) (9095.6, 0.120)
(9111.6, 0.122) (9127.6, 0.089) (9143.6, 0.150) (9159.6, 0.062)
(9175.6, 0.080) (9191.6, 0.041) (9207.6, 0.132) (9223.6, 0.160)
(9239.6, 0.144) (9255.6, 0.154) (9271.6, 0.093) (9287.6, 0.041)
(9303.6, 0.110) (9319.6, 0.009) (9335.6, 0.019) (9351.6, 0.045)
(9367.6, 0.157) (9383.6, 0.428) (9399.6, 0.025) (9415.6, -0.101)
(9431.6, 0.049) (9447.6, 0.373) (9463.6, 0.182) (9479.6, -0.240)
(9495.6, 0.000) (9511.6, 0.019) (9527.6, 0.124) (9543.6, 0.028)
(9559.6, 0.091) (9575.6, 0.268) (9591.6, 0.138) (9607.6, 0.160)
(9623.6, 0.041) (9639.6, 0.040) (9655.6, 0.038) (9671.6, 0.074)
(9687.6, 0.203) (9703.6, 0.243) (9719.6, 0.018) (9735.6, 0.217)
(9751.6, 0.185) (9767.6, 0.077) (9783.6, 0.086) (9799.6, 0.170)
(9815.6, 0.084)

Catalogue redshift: 1.19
